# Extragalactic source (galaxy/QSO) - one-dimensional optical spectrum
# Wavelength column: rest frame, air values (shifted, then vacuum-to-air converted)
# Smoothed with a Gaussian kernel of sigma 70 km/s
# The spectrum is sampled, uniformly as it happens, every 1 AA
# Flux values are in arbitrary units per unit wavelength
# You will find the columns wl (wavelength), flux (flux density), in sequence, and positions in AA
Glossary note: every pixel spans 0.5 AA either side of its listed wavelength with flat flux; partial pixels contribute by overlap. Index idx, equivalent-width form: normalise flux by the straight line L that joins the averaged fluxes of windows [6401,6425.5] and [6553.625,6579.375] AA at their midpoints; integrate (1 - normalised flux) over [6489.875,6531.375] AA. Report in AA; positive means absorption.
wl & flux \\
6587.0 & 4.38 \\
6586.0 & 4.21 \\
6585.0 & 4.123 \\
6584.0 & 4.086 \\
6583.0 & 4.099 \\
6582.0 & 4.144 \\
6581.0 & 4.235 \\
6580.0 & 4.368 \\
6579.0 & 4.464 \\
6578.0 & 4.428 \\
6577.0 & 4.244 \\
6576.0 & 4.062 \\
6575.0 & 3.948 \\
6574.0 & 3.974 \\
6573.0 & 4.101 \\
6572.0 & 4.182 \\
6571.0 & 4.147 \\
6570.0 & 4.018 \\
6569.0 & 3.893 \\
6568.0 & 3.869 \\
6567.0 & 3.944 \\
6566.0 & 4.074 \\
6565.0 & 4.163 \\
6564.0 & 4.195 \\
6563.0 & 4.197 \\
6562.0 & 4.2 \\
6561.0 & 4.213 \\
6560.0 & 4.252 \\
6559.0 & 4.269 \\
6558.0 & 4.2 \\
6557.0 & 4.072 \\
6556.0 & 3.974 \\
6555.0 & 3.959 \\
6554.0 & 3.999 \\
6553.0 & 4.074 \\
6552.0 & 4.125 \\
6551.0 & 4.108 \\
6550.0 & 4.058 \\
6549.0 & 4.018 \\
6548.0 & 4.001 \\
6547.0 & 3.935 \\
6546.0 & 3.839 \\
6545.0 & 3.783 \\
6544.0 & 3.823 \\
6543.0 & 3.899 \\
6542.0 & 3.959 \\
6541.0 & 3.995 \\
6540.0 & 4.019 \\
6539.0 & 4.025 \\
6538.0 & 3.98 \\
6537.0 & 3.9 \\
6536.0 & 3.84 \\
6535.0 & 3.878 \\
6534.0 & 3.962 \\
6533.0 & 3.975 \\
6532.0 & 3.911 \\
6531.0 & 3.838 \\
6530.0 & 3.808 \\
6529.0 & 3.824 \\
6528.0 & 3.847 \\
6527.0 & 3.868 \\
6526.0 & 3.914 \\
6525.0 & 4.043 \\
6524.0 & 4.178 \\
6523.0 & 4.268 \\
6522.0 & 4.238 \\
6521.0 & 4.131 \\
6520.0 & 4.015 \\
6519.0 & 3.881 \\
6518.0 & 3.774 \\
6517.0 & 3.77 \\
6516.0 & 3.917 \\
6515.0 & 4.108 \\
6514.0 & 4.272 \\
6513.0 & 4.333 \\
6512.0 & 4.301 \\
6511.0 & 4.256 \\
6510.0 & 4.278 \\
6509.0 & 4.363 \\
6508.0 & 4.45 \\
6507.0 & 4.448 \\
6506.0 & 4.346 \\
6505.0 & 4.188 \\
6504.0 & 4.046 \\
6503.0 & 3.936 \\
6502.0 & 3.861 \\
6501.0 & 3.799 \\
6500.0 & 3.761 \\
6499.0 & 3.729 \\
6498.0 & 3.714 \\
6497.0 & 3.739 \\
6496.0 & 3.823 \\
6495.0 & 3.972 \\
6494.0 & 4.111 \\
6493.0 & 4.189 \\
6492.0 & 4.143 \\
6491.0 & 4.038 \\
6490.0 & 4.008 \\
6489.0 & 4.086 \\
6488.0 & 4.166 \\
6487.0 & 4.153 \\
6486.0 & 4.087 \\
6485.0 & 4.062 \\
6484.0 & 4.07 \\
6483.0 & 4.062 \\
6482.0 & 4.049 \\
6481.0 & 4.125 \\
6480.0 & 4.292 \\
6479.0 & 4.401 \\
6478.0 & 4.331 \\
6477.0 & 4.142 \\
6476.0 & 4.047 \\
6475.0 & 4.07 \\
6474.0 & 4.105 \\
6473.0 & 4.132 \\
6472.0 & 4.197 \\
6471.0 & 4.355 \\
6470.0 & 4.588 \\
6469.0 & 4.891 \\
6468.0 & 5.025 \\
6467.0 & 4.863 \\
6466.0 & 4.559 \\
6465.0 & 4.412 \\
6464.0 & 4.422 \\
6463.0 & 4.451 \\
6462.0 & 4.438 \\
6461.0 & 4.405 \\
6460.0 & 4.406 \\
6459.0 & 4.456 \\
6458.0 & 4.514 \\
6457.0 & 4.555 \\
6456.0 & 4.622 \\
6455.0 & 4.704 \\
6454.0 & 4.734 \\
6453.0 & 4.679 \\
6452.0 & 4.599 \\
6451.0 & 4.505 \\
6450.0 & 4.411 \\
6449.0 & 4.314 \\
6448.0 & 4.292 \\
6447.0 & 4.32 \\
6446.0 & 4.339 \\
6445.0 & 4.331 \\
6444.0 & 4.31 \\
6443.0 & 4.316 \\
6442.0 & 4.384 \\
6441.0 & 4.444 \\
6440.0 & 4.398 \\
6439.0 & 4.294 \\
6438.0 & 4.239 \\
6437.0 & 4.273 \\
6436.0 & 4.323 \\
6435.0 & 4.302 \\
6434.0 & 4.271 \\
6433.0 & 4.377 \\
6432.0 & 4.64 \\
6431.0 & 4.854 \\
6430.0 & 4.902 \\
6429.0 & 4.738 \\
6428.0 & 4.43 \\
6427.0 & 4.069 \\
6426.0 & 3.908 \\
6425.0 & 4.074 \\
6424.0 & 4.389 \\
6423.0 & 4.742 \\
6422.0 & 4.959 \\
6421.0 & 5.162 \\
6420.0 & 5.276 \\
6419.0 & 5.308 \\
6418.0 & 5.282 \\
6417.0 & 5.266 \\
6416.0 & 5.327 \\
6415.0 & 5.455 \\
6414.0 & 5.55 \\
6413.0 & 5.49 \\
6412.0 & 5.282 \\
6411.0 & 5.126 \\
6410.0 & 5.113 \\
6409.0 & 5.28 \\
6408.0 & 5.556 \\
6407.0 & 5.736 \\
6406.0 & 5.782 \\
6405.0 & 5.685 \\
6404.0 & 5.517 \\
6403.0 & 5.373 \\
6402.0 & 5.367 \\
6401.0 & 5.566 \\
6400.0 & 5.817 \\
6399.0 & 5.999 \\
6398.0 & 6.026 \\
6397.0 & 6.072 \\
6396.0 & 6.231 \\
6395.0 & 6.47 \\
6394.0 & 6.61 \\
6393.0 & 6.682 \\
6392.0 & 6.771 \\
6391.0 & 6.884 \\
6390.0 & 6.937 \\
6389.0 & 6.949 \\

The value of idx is 4.53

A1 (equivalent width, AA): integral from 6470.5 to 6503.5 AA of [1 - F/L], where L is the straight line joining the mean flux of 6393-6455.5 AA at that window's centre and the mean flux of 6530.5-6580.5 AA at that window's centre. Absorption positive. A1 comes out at 3.5 AA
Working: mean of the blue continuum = 4.97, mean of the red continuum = 4.05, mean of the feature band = 4.05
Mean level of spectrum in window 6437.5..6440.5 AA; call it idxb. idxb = 4.31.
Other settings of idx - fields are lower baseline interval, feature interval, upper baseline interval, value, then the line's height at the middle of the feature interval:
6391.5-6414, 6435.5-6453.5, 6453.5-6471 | 2.1 AA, 4.94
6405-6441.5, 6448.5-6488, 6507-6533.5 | 0.9 AA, 4.49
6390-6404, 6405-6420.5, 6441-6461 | 0.7 AA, 5.66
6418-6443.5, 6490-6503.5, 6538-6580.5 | 1.2 AA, 4.3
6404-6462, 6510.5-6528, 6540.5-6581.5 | 0.9 AA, 4.29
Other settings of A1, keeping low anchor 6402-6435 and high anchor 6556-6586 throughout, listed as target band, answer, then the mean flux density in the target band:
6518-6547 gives 2.8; 3.95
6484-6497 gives 1.6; 4.06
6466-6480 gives 0.9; 4.4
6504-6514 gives 0.4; 4.31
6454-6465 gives 0.6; 4.5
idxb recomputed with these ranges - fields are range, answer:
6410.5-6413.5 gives 5.3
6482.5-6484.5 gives 4.07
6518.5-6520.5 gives 3.95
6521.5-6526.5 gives 4.13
